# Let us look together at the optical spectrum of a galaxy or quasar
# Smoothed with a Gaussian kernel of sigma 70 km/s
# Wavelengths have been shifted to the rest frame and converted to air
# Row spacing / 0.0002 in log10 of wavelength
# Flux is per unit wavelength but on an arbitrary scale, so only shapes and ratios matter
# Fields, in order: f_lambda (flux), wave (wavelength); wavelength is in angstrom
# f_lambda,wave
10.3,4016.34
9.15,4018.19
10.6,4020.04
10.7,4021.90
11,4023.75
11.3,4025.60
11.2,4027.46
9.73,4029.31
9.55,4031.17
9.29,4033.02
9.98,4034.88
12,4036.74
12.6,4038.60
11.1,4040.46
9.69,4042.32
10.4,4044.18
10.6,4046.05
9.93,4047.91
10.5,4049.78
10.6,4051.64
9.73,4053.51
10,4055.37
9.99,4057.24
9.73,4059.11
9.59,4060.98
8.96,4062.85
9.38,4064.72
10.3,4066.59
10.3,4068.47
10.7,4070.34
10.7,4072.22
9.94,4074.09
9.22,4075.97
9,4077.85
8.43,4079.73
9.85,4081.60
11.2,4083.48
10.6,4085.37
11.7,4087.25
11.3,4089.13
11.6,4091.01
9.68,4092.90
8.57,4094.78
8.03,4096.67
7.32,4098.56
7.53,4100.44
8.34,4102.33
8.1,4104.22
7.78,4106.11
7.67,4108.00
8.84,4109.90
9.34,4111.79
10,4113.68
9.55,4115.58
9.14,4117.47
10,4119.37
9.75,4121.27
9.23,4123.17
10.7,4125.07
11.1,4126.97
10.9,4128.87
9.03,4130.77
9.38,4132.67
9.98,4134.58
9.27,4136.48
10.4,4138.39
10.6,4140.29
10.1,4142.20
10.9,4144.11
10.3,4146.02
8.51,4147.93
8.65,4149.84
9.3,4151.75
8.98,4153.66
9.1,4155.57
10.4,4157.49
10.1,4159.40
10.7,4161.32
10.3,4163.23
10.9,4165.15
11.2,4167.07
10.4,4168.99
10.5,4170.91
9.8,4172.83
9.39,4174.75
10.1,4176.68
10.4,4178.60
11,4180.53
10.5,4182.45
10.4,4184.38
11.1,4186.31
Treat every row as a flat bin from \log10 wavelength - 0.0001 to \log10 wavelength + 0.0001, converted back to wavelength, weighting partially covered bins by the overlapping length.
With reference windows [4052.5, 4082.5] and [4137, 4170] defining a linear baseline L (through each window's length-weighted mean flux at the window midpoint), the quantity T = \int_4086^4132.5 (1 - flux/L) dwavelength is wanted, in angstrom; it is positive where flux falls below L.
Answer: 2.3 angstrom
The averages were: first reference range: 9.74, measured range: 9.39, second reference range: 10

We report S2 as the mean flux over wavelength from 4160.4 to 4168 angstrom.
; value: 10.8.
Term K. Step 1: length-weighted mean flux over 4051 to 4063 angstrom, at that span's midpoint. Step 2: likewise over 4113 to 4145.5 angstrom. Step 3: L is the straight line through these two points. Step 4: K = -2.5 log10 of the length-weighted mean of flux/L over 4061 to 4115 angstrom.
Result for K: 0.05 mag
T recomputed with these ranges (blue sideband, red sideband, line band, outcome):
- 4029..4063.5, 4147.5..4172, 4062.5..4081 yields 0.8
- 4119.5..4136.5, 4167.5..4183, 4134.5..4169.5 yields 0.4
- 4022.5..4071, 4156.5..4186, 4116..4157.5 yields 2.4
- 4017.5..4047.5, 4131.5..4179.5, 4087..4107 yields 2.5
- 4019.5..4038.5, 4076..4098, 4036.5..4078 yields 0.3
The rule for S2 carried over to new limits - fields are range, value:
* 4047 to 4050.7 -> 10.2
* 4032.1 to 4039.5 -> 11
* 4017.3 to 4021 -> 9.87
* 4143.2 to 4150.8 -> 9.58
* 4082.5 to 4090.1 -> 11.2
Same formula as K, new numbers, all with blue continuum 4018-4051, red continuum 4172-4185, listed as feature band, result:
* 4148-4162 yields 0.083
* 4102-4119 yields 0.178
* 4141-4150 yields 0.054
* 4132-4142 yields 0.039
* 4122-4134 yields 0.031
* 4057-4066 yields 0.104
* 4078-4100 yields 0.071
